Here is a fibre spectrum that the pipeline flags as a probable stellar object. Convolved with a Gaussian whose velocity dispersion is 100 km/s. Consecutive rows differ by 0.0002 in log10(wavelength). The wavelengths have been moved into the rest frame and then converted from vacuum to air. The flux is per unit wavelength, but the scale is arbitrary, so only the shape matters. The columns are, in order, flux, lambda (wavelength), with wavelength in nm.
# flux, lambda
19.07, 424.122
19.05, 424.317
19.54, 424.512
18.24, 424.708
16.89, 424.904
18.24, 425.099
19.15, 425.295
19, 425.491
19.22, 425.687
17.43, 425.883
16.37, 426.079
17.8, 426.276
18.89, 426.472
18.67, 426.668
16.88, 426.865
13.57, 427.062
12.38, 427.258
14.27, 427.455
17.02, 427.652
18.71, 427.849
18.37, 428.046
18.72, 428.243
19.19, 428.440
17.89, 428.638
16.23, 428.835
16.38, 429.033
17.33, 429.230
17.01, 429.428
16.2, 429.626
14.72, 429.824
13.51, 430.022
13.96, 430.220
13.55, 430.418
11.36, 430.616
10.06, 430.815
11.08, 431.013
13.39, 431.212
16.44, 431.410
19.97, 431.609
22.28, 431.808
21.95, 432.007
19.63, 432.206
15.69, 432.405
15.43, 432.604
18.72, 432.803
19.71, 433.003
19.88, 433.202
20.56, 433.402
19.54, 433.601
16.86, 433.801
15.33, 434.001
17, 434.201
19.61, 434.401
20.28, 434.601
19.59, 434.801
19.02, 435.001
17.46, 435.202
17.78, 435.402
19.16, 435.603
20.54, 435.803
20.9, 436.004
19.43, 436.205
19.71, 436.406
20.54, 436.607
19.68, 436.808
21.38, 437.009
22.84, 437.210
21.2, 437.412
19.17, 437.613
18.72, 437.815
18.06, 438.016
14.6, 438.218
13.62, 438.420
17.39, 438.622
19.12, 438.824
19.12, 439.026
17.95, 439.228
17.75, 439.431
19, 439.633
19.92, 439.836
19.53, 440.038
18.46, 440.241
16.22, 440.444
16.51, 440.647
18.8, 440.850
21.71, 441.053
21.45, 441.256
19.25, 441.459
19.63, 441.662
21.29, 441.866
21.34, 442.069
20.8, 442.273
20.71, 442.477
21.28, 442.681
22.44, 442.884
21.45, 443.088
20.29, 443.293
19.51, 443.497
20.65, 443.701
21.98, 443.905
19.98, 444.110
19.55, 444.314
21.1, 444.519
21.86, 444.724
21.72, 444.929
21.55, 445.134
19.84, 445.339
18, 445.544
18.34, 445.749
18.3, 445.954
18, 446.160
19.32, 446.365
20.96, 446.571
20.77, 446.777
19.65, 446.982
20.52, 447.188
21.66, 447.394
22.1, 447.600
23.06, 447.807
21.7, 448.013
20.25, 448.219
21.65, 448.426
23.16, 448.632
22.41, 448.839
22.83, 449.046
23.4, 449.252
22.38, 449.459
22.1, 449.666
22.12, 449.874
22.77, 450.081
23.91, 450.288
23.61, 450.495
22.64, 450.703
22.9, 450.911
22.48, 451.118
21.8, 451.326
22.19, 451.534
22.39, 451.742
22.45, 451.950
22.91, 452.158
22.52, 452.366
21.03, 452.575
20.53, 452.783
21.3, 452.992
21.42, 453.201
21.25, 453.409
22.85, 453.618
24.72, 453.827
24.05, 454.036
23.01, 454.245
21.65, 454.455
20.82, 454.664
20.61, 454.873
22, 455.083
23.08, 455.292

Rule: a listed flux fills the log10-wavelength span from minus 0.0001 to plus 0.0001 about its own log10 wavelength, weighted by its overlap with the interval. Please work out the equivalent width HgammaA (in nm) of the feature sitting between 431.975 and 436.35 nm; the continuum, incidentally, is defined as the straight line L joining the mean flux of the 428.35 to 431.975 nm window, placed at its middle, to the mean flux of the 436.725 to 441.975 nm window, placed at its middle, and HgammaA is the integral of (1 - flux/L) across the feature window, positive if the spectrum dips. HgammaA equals -0.43 nm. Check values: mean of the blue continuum 15.7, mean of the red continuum 18.9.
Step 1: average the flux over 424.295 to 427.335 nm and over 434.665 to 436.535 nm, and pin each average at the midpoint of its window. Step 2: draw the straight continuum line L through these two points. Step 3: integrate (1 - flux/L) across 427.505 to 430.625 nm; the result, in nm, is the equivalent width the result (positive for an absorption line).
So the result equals 0.31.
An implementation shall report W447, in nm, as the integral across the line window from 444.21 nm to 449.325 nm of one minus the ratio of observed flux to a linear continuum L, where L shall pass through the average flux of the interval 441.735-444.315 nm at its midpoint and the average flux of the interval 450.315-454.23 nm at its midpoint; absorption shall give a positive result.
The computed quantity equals 0.161 nm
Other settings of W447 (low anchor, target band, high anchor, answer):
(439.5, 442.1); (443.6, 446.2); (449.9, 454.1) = 0.051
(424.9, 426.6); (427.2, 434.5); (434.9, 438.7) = 0.707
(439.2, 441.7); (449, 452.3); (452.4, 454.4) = -0.176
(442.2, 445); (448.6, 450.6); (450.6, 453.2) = -0.102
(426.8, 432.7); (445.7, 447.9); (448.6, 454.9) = 0.075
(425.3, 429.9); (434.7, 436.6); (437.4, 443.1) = -0.099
